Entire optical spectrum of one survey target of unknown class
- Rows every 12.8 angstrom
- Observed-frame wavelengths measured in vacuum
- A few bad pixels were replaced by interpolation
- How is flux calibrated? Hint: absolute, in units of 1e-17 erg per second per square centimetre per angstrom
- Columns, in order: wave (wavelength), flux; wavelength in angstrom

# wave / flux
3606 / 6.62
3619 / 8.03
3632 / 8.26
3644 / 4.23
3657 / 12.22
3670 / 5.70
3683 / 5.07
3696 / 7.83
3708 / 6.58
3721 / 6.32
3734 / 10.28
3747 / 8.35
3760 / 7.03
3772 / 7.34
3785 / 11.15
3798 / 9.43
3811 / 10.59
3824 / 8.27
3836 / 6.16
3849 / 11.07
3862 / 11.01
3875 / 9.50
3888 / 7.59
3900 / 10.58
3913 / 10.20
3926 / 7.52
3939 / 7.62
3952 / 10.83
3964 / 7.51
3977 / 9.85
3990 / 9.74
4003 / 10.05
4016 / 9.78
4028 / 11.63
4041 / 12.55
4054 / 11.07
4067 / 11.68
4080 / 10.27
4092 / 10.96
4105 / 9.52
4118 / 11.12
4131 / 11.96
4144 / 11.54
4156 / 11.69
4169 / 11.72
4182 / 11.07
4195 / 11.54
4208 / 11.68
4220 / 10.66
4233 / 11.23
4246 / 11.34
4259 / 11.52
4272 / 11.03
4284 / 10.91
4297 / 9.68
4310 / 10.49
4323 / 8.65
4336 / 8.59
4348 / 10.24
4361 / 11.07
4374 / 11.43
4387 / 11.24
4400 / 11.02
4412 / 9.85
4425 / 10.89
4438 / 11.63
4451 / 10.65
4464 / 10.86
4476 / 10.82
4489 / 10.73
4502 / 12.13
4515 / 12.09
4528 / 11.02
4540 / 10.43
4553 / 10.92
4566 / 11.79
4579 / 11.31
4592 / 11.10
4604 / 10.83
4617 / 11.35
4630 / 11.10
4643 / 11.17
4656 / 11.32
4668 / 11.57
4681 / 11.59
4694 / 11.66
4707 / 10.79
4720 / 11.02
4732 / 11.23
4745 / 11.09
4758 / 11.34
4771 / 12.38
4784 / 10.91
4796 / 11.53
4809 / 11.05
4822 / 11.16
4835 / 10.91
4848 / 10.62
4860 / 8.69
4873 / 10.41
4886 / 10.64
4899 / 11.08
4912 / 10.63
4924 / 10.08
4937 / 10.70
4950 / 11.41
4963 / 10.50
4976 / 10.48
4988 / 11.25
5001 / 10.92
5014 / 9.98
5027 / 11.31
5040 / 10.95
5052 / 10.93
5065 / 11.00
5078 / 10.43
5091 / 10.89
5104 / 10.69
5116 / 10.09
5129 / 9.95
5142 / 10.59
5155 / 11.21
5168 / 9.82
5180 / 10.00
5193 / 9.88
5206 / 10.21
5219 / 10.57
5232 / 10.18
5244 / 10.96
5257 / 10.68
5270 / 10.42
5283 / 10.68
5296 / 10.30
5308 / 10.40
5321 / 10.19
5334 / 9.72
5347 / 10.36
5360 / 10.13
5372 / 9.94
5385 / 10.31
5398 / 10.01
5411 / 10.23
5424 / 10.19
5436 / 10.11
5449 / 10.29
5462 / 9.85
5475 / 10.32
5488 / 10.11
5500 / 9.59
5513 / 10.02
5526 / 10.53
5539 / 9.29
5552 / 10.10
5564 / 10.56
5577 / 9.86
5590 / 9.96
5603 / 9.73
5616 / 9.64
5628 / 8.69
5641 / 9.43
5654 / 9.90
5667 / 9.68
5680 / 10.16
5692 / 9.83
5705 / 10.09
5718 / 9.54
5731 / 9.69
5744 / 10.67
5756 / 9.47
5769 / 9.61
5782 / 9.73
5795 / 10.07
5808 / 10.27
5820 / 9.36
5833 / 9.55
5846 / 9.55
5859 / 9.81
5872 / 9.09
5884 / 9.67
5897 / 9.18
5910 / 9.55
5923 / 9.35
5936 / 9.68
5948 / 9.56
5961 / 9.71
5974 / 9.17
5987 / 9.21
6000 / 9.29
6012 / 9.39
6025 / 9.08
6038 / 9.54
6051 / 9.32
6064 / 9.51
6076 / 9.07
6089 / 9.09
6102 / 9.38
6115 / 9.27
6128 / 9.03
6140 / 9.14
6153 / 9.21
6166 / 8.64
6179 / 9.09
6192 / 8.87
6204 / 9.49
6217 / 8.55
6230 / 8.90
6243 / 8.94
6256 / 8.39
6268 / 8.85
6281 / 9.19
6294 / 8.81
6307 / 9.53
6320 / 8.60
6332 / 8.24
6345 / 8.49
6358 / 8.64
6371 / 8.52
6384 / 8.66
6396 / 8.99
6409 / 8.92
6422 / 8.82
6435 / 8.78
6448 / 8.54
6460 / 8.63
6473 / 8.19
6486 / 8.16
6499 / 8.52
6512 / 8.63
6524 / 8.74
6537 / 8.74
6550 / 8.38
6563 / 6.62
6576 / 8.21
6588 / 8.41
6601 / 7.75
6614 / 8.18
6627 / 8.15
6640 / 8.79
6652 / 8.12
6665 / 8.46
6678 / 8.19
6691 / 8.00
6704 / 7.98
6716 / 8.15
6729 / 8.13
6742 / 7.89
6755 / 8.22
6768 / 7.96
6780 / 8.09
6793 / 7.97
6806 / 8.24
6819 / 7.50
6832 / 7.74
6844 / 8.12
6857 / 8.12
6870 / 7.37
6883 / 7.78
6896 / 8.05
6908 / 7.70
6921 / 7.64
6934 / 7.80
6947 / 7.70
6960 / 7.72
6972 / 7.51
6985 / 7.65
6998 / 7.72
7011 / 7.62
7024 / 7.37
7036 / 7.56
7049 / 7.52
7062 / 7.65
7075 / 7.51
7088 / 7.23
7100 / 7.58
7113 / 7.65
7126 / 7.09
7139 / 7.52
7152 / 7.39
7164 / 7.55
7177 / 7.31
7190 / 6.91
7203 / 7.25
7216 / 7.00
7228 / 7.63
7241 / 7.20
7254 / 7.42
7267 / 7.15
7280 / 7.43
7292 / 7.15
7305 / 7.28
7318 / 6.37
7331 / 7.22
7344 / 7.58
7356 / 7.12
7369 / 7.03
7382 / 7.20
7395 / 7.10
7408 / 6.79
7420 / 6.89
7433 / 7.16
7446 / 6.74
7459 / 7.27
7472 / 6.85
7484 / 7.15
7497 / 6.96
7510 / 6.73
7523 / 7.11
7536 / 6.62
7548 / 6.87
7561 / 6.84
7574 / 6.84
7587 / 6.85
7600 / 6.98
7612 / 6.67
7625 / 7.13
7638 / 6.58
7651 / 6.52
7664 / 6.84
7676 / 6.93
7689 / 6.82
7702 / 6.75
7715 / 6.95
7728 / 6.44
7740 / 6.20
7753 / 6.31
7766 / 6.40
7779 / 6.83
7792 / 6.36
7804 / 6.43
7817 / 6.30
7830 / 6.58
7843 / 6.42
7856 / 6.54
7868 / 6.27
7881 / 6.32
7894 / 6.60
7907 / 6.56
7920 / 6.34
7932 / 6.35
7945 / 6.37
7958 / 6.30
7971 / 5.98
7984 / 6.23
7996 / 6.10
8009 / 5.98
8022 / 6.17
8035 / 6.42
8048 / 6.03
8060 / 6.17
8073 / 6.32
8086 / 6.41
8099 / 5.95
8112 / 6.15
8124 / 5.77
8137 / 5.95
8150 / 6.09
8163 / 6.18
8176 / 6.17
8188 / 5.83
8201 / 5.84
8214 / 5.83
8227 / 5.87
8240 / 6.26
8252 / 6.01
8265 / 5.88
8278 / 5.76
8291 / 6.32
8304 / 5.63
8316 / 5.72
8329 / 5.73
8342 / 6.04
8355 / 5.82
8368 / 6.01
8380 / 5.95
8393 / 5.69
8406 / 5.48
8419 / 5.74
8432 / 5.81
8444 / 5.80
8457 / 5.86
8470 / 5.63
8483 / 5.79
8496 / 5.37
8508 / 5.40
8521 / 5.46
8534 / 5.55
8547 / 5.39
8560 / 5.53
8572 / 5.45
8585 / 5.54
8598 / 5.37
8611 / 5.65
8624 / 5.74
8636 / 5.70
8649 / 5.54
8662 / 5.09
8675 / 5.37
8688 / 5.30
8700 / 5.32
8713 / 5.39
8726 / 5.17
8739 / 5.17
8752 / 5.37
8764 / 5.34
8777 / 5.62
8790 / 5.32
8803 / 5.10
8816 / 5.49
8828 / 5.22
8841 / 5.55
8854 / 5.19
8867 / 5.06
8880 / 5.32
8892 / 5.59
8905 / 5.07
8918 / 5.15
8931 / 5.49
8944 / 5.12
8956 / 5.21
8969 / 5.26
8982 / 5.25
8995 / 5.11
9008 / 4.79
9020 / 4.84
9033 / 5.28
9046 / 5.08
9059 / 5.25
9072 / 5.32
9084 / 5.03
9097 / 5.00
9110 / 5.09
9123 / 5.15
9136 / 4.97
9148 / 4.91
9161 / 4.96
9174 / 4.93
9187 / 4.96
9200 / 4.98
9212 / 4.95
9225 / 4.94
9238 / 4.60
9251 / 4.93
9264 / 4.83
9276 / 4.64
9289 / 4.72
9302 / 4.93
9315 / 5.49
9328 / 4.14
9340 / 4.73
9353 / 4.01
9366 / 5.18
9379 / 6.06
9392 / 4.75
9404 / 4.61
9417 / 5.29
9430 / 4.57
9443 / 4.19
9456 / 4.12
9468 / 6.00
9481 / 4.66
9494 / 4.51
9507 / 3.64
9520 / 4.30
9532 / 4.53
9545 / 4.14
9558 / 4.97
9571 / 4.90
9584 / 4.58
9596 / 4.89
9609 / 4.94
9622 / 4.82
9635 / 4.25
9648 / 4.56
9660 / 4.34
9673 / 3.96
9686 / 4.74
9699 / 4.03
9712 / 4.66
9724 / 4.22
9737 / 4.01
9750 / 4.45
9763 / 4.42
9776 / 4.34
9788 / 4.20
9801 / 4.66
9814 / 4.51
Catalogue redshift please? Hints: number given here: 0.00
